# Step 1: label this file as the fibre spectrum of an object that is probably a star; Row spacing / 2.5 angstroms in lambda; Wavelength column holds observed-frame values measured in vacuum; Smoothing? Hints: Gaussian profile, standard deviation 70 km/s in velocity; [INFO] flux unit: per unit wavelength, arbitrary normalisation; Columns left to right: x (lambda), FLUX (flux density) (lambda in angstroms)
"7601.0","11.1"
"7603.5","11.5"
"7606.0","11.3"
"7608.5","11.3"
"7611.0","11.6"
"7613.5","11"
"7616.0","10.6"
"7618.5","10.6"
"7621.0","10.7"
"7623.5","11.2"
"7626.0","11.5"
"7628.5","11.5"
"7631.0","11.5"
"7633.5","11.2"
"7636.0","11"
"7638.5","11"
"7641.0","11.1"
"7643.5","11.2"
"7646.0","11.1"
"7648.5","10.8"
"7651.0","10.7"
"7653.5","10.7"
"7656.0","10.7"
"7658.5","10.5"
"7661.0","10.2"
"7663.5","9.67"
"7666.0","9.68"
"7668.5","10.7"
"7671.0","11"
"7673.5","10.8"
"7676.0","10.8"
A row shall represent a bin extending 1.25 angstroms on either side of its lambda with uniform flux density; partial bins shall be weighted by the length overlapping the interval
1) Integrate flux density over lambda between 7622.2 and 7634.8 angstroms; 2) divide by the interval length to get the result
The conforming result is 11.4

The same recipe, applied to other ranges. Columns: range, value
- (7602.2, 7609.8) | 11.4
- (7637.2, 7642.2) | 11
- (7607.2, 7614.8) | 11.3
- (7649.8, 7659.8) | 10.6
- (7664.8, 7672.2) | 10.5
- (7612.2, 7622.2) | 10.7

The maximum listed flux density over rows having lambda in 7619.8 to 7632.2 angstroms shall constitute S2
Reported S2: 11.5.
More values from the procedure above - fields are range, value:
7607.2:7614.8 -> 11.6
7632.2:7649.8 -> 11.2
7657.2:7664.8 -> 10.5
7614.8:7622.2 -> 10.7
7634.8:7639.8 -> 11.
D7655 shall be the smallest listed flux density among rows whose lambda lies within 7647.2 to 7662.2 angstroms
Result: 10.2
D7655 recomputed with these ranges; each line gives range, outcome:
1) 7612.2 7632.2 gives 10.6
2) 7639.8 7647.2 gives 11.1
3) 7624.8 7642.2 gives 11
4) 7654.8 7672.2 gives 9.67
